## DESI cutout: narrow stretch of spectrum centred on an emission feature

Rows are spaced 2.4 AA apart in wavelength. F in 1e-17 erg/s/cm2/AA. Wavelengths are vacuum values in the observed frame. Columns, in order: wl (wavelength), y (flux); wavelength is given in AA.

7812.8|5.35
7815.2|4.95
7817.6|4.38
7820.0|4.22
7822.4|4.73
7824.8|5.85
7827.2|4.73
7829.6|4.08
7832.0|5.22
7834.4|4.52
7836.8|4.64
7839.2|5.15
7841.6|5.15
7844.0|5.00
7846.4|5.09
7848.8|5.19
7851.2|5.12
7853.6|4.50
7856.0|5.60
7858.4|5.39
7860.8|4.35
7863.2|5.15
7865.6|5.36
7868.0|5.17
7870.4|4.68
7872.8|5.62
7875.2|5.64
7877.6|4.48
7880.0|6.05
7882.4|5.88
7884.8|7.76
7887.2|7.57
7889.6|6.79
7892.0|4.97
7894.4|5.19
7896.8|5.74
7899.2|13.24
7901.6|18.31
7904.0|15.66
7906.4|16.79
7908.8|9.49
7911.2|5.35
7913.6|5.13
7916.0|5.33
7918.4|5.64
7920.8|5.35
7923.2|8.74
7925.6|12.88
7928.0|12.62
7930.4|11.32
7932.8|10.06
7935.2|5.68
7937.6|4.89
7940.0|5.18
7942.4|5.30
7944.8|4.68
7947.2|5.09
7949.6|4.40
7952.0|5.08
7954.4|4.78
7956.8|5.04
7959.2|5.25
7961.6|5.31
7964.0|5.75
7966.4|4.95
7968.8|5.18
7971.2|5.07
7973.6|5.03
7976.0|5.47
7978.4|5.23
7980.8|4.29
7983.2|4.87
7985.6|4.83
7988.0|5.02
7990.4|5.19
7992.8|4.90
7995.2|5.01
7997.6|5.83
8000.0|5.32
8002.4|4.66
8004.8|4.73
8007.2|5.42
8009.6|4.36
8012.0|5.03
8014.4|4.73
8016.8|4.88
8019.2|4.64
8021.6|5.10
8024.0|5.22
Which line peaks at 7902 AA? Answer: H-alpha 6563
